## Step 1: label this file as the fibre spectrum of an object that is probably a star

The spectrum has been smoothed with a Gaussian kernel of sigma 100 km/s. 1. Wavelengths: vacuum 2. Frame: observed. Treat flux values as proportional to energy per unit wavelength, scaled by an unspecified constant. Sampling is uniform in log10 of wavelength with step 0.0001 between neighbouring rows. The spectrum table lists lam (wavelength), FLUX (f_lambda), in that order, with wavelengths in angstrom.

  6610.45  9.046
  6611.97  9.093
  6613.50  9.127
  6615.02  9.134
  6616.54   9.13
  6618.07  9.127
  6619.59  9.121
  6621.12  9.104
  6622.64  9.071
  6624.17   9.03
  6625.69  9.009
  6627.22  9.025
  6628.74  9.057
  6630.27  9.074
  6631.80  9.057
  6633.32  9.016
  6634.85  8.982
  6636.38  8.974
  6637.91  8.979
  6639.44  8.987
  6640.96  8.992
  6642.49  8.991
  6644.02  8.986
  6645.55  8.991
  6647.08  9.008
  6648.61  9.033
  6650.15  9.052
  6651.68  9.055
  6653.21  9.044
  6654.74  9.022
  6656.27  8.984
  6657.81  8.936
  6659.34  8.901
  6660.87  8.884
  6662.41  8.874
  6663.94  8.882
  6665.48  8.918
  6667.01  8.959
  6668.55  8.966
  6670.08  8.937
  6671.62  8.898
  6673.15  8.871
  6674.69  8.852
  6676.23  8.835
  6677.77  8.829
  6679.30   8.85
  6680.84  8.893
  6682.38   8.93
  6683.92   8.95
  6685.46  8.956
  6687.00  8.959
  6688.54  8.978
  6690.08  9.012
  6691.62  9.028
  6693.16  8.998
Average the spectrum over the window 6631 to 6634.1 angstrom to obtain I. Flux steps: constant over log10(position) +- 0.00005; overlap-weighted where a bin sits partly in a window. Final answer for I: 9.04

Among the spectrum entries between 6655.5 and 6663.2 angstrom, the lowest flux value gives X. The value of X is 8.874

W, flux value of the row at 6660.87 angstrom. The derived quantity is 8.884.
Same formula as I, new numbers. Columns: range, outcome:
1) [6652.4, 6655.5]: 9.04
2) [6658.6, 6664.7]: 8.89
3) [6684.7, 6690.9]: 8.98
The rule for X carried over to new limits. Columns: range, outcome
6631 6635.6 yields 8.982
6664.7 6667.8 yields 8.918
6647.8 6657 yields 8.984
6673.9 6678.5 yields 8.829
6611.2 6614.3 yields 9.093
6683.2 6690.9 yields 8.95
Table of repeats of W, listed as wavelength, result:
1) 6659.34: 8.901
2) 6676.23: 8.835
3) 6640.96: 8.992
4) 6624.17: 9.03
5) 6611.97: 9.093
